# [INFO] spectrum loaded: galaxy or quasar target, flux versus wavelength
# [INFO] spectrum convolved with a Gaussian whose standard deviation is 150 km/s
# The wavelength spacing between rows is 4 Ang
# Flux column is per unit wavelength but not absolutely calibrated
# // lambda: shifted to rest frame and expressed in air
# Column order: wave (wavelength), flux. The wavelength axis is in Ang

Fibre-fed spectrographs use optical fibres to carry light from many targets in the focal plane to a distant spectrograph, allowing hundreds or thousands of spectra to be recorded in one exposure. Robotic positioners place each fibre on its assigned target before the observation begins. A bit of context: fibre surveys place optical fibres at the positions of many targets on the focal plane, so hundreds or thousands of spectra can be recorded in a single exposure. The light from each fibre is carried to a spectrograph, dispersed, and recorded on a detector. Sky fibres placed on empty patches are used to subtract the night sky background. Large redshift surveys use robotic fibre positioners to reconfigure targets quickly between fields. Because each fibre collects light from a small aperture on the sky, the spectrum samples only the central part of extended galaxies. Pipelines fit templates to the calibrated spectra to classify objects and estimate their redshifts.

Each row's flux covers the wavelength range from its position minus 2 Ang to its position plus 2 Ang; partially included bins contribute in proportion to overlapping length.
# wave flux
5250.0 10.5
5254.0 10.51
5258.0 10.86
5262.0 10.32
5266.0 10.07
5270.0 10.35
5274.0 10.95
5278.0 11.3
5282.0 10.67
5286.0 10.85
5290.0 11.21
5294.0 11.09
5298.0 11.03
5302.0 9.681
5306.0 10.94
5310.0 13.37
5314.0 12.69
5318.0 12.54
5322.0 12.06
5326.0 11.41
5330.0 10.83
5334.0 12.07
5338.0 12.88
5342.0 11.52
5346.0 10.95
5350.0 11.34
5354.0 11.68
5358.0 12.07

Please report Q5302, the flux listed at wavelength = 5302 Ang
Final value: 9.681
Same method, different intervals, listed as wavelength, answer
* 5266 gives 10.07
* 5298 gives 11.03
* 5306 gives 10.94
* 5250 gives 10.5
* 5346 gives 10.95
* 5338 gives 12.88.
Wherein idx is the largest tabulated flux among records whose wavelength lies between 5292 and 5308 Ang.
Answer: 11.09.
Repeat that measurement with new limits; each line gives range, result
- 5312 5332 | 12.69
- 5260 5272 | 10.35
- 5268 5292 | 11.3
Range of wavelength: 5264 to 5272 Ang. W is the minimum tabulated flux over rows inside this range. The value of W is 10.07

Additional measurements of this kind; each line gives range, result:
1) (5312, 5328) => 11.41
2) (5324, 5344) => 10.83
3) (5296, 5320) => 9.681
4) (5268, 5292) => 10.35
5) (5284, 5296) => 10.85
